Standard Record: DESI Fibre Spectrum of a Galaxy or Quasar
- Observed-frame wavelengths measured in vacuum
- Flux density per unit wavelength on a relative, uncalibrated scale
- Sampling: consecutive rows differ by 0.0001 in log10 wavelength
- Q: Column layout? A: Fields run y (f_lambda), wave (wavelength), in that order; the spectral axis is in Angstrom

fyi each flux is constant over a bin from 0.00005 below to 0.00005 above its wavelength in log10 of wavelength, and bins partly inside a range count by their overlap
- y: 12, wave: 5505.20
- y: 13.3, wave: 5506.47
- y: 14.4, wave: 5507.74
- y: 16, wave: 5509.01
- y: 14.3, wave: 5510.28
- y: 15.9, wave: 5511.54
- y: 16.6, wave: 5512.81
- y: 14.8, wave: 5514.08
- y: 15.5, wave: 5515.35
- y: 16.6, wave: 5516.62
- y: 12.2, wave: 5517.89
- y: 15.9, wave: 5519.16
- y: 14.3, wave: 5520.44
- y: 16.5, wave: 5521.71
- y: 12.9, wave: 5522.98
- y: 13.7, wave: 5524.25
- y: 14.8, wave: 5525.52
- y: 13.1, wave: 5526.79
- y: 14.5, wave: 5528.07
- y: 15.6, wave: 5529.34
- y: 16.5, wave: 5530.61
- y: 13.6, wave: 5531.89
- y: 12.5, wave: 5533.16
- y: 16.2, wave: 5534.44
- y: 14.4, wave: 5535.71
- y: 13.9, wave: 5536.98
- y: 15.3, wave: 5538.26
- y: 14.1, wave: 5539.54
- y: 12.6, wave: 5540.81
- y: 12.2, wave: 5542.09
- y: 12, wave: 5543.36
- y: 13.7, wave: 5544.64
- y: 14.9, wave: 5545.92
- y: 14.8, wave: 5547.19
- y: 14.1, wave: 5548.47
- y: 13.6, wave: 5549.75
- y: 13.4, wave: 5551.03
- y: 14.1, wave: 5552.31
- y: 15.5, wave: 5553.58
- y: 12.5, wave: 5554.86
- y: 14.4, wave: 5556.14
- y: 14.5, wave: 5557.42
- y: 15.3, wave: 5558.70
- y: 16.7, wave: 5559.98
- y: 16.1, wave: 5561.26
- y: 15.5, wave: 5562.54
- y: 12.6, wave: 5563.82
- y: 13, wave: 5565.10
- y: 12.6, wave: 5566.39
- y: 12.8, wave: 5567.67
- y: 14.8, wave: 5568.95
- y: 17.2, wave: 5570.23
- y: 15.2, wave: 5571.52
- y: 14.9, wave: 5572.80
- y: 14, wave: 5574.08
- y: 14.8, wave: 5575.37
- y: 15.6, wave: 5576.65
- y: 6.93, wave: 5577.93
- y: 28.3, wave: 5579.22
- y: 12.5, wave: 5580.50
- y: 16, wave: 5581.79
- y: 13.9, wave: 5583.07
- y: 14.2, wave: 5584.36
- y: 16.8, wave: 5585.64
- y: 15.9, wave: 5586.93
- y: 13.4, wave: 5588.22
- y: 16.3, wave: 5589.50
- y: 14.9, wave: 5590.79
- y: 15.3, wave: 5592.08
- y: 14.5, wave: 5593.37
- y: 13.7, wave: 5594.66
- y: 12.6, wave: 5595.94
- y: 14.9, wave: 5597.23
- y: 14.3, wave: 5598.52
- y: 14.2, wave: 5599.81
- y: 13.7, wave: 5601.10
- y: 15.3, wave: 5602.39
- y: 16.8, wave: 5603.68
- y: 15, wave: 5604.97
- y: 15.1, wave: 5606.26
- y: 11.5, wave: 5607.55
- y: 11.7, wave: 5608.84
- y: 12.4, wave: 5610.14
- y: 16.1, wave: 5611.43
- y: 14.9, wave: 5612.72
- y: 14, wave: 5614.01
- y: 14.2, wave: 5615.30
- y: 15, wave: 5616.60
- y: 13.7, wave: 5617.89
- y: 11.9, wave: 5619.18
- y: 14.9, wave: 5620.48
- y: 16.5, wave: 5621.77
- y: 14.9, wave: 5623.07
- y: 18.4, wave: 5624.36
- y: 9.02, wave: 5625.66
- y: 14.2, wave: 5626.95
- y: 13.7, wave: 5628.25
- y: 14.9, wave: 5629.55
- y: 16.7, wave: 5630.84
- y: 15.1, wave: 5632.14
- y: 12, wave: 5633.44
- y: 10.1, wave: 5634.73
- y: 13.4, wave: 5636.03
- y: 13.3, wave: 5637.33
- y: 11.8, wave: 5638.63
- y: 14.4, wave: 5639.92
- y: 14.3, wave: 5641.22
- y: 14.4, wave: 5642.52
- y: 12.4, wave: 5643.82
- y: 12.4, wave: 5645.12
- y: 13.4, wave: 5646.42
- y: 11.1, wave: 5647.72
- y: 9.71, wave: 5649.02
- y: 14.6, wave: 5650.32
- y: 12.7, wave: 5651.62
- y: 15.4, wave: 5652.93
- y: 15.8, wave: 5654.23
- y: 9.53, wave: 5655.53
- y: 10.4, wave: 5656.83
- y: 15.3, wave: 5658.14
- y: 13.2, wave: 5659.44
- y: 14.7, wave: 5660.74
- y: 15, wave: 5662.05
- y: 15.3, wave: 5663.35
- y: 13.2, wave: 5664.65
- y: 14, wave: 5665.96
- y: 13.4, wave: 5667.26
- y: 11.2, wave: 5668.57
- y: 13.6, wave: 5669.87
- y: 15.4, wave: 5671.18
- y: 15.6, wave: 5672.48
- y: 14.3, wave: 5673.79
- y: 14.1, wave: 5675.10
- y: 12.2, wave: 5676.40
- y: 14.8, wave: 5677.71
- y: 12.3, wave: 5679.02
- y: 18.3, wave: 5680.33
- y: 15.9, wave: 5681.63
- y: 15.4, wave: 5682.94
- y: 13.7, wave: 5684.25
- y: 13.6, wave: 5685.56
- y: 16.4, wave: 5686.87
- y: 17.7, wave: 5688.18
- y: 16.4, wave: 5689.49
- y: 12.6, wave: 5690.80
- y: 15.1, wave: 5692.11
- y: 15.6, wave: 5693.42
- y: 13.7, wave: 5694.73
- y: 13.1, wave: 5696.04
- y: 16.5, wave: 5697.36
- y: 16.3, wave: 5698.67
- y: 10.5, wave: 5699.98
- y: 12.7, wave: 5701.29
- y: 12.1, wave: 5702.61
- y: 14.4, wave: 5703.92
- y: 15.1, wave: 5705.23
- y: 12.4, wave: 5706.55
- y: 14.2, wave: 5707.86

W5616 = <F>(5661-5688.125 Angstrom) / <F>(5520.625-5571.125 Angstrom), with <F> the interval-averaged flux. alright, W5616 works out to 1.0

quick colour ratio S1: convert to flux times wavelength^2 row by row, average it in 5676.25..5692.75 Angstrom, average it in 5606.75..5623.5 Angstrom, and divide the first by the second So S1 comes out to 1.10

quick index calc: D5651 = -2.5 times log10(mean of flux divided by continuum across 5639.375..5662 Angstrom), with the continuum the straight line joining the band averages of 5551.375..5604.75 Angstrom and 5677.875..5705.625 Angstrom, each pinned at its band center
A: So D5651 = 0.12 mag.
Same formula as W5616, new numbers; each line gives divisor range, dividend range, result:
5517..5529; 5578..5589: 1.11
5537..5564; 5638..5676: 0.95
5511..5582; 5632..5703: 0.95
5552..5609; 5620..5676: 0.93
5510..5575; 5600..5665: 0.95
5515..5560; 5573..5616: 1.02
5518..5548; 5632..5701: 0.97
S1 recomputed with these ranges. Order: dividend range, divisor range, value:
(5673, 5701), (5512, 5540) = 1.06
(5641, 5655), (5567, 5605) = 0.90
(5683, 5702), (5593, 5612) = 1.07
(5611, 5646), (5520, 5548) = 1.02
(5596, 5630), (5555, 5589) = 0.97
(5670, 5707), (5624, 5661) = 1.11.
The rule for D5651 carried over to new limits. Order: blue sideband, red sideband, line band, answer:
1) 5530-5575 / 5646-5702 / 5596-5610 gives 0.01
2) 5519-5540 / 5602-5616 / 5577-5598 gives -0.05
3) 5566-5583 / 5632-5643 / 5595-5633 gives -0.04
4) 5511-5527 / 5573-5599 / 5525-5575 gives 0.05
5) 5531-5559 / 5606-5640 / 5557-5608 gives -0.07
